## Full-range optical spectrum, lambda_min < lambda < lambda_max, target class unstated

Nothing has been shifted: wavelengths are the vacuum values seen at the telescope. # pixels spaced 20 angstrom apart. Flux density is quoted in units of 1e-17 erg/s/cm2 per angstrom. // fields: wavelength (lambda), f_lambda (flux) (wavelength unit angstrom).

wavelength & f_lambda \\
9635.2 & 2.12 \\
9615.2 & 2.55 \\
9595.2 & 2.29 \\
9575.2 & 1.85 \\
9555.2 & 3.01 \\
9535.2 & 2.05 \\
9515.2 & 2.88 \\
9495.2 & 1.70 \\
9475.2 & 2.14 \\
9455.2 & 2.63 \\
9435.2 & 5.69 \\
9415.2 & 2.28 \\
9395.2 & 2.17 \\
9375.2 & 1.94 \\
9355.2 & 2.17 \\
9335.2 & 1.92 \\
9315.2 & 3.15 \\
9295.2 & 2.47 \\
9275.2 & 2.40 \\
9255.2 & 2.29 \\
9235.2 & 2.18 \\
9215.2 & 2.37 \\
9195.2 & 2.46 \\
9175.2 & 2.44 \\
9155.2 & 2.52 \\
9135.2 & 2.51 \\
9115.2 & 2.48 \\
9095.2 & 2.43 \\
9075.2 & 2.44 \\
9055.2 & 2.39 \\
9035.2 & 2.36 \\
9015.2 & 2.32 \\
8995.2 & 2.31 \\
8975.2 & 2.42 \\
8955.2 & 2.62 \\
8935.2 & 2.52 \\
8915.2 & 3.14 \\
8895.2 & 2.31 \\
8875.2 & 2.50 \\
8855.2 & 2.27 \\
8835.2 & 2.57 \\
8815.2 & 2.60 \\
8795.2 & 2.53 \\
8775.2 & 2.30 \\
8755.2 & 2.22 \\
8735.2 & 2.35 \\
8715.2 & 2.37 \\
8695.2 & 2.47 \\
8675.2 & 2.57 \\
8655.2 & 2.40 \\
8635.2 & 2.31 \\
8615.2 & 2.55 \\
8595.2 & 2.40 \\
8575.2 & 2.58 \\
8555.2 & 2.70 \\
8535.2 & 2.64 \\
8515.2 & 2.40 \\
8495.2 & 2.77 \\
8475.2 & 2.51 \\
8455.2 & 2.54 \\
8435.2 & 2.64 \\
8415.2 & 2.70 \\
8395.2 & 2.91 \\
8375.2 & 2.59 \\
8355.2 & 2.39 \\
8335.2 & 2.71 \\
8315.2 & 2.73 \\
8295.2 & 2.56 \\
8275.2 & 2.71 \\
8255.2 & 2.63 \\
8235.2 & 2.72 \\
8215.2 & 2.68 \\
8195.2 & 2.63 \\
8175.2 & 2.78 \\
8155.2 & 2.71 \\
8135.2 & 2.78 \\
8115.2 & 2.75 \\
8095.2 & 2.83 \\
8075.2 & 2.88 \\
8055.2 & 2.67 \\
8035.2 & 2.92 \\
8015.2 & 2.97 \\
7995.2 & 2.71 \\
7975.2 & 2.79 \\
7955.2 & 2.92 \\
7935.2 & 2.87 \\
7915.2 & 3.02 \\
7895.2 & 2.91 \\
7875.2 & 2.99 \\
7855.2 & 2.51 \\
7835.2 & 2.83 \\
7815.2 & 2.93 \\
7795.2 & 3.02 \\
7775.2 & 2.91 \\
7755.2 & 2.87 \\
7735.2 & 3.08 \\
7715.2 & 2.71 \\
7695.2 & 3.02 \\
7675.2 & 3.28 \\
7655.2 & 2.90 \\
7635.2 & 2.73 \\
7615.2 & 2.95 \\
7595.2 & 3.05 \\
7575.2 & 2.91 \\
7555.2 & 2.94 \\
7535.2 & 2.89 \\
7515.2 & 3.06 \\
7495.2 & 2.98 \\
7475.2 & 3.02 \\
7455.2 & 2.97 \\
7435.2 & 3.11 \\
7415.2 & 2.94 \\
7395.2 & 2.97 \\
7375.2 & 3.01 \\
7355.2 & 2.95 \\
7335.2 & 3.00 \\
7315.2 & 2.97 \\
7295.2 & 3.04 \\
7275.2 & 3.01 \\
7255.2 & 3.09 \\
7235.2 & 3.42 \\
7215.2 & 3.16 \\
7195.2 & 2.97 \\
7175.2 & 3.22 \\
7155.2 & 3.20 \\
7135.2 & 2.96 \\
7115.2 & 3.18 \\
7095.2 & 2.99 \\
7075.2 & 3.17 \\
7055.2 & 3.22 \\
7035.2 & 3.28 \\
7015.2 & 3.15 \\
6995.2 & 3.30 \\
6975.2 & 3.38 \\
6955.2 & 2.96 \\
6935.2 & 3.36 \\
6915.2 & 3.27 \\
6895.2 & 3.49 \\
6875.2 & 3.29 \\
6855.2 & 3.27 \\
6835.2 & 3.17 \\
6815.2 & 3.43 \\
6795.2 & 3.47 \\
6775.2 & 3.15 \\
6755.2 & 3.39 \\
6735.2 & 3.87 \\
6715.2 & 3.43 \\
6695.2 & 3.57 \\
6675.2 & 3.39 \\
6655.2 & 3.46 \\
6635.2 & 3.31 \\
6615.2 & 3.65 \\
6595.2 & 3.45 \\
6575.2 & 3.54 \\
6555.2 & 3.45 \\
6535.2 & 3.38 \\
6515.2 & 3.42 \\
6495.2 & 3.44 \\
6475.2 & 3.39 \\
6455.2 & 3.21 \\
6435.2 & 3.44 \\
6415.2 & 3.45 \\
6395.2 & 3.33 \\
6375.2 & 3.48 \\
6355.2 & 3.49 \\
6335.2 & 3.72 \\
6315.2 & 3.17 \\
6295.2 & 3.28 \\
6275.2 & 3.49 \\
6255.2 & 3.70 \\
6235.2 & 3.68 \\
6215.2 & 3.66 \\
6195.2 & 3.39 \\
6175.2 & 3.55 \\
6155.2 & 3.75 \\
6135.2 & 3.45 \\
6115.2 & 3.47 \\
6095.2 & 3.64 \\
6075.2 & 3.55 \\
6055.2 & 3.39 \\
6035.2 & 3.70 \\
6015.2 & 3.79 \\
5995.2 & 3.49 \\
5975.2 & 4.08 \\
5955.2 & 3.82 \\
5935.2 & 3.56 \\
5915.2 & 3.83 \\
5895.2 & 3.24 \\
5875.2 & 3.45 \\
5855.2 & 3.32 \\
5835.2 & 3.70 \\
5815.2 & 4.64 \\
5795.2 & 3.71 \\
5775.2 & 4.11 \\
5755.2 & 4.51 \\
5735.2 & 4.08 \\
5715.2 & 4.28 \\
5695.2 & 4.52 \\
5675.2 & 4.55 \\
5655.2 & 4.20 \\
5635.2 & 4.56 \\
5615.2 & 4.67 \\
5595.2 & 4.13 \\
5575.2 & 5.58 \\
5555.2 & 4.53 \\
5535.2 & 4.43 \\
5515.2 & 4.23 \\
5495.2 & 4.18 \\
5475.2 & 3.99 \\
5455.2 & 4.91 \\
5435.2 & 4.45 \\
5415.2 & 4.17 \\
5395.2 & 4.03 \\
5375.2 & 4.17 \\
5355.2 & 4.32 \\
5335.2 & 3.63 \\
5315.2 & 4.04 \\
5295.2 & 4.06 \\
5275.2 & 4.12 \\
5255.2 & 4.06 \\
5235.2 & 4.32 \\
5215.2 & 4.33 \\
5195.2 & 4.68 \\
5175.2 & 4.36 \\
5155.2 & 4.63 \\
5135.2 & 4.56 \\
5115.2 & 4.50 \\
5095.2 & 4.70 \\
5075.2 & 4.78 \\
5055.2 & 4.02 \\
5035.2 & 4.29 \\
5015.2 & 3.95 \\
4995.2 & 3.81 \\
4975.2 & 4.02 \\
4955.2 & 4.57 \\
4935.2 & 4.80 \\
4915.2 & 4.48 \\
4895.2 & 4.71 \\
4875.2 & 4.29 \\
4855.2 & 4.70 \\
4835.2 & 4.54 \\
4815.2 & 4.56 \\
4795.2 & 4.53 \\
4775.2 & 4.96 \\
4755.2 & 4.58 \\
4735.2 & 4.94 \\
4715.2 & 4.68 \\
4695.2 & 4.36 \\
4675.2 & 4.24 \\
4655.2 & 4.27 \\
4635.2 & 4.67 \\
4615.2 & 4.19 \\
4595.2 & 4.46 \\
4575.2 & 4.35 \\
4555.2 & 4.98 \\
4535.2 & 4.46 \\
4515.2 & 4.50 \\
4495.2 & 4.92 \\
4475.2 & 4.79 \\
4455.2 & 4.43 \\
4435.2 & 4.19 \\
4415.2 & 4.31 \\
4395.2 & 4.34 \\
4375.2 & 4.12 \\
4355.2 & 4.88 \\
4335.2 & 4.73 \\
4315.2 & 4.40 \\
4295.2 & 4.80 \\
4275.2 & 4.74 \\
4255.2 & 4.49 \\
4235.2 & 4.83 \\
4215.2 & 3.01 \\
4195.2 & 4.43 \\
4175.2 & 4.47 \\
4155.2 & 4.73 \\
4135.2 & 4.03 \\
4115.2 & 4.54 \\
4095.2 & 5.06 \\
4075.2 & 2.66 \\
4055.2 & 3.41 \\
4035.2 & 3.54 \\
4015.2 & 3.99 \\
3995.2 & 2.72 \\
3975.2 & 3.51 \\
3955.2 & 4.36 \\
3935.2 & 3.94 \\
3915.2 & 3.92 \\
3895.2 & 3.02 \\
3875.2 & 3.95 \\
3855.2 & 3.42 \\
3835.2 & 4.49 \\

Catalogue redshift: 0.026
